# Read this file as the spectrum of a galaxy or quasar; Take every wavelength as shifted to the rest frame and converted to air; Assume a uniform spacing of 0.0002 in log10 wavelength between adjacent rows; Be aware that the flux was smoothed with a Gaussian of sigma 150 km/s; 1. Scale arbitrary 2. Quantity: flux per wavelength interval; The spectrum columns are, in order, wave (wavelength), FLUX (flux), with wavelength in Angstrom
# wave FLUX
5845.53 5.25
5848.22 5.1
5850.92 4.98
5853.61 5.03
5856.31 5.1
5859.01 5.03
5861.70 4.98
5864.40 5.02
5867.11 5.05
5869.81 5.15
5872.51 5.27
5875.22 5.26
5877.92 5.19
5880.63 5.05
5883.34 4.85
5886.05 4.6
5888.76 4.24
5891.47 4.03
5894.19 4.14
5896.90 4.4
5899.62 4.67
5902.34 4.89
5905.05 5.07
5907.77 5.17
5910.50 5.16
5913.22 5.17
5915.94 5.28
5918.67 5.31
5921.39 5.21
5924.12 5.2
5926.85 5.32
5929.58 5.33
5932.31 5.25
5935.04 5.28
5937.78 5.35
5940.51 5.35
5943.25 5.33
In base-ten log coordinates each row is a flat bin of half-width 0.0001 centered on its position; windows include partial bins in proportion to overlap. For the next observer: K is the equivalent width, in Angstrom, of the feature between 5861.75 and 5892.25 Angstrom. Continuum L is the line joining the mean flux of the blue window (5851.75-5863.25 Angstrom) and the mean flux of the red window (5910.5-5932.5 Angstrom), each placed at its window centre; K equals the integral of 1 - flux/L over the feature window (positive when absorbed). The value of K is 1.2 Angstrom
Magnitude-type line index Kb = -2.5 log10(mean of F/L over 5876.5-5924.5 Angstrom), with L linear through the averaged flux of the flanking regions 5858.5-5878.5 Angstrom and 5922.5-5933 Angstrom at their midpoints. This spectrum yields 0.07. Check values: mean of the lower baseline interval 5.12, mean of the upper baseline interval 5.27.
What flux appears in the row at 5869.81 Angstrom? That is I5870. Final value 5.15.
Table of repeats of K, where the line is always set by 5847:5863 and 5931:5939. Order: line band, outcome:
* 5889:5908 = 2.2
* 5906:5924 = 0.1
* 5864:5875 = -0.1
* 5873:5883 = -0.1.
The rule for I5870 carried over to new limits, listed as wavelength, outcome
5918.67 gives 5.31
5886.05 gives 4.6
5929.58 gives 5.33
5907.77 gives 5.17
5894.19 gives 4.14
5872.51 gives 5.27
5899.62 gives 4.67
